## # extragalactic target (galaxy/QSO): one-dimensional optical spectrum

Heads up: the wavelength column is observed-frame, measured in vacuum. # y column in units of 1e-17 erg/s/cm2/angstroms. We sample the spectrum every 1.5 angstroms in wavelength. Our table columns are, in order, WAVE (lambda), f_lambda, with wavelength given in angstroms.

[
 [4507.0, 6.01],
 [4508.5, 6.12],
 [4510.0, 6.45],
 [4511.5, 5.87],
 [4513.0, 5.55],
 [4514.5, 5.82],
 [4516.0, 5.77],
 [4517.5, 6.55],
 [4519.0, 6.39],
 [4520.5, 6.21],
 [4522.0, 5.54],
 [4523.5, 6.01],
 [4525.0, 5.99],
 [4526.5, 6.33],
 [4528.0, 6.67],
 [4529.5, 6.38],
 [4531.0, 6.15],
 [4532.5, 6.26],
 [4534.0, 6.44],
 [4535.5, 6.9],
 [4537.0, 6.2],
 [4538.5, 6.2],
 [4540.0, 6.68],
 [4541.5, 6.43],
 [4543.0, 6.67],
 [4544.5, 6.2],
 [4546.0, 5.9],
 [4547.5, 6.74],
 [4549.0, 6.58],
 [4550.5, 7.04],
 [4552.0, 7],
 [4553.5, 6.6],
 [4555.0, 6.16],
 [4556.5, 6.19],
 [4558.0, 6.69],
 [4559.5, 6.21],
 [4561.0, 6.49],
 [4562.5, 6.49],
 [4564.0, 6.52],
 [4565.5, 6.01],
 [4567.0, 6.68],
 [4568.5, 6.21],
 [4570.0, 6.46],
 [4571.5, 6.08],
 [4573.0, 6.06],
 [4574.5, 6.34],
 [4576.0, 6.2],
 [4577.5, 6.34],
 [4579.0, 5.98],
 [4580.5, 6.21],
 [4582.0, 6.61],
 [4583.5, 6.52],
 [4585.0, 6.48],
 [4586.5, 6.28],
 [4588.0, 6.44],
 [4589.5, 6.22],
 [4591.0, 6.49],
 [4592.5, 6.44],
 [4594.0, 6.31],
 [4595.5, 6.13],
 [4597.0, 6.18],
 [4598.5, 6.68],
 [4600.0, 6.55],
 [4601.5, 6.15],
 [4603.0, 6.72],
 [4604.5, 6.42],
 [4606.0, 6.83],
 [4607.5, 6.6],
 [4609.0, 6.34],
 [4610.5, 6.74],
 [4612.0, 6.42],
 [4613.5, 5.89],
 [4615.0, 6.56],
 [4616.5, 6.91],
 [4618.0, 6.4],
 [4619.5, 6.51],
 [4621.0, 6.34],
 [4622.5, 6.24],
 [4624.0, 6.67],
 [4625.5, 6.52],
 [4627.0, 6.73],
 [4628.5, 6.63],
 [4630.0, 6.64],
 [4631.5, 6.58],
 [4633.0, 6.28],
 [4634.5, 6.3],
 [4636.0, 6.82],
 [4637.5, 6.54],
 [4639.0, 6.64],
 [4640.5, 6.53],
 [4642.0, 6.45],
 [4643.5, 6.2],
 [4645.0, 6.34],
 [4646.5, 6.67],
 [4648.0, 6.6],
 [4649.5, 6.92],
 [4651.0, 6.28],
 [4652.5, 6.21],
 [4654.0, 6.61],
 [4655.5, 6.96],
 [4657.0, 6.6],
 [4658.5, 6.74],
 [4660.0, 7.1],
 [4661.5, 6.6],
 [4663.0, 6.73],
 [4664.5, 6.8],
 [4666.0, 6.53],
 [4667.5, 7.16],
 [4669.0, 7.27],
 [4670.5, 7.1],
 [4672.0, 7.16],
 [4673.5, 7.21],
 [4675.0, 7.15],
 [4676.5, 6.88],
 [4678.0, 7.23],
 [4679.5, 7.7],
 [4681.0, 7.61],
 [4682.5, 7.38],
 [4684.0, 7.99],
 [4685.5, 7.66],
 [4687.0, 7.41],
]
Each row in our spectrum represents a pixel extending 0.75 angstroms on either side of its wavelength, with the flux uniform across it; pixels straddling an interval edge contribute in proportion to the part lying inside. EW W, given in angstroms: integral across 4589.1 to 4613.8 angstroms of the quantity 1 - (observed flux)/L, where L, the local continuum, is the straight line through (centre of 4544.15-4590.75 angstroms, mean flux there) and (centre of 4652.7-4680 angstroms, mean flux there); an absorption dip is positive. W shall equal 0.6 angstroms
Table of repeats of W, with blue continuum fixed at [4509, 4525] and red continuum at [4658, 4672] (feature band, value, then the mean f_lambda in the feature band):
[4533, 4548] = -0.66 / 6.43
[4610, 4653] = 1.31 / 6.5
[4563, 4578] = 0.11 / 6.29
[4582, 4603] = 0.25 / 6.4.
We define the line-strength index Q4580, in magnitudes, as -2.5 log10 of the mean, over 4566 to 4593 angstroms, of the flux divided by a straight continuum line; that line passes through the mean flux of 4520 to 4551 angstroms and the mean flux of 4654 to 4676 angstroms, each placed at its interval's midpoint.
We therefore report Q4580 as 0.036 mag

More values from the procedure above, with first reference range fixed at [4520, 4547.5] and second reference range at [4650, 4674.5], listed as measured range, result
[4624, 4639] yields 0.02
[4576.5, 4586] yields 0.02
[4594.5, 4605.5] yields 0.03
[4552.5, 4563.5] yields 0.00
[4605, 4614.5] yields 0.02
